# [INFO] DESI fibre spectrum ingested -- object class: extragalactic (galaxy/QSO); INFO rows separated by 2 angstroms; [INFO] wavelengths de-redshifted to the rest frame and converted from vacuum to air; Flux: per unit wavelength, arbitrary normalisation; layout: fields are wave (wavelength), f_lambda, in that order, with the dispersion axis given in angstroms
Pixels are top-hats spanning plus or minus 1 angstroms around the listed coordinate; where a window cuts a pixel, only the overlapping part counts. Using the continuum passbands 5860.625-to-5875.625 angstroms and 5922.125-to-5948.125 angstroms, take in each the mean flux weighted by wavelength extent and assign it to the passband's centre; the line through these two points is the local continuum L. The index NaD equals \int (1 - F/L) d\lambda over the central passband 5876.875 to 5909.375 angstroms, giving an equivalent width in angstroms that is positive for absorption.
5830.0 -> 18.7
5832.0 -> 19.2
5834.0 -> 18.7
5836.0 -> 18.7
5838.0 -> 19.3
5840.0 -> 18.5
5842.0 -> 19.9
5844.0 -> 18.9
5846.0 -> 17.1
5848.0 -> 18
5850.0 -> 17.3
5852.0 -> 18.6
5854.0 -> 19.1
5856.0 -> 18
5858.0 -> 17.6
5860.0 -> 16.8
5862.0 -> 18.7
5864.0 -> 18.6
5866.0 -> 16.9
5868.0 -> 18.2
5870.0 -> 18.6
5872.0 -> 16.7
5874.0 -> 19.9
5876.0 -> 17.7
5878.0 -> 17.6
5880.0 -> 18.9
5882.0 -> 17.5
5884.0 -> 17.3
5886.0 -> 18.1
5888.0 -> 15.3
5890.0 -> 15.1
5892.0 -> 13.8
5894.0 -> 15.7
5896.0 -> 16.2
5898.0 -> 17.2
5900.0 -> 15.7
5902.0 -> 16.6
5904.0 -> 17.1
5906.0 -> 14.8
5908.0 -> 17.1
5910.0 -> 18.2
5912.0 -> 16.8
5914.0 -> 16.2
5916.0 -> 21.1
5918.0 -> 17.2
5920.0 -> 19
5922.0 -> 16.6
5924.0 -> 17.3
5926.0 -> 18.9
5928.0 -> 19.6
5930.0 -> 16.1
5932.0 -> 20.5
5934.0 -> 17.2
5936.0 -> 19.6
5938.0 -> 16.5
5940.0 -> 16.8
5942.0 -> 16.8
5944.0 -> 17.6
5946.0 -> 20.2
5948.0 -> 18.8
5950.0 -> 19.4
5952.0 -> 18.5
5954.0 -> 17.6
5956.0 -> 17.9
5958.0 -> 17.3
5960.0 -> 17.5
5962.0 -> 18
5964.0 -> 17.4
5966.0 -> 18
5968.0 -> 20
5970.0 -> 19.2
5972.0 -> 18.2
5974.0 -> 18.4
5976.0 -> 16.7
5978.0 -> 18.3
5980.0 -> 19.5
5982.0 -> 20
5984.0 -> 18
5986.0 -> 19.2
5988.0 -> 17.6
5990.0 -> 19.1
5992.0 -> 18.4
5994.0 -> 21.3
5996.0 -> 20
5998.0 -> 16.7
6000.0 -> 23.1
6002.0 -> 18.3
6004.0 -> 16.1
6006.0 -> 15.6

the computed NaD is 2.9 angstroms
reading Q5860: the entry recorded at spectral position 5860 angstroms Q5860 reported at 16.8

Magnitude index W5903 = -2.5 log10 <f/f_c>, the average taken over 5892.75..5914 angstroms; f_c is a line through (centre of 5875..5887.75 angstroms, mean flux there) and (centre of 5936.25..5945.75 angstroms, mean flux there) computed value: 0.07 mag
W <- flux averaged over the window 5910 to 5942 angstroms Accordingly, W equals 17.9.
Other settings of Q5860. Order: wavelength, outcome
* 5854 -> 19.1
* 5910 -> 18.2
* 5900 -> 15.7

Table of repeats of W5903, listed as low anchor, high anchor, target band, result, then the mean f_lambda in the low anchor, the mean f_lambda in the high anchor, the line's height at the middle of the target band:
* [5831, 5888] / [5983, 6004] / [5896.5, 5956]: 0.05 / 18.2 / 19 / 18.6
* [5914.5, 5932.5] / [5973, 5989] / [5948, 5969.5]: 0.01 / 18.4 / 18.5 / 18.4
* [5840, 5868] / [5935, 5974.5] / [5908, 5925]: 0.02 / 18.1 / 18.2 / 18.2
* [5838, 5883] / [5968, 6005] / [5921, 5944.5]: 0.04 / 18.2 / 18.8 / 18.5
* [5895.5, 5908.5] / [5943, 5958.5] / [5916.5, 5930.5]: -0.04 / 16.4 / 18.4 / 17.3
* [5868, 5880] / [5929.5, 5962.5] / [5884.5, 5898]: 0.15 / 18.2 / 18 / 18.1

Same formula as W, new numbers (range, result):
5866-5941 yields 17.4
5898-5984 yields 17.9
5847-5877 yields 18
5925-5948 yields 18.2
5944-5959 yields 18.5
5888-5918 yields 16.5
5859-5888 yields 17.9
